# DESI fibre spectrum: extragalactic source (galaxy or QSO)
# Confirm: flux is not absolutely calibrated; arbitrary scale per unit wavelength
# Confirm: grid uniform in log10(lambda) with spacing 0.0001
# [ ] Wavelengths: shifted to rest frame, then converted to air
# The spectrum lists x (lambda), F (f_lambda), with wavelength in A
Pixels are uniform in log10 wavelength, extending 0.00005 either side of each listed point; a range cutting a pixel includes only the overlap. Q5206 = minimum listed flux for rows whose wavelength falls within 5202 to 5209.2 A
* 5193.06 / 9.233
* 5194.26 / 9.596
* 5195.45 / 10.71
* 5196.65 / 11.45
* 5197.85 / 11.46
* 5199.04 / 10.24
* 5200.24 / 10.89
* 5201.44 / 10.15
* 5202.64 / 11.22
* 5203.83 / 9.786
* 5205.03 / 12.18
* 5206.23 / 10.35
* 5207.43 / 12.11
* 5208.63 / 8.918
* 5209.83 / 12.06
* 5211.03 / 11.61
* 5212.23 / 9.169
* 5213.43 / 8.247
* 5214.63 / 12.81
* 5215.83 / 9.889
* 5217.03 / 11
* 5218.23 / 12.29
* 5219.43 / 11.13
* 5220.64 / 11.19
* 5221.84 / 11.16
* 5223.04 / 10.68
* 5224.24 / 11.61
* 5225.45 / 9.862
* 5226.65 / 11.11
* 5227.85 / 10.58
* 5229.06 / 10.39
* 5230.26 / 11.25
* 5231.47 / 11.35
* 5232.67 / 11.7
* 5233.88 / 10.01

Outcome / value 8.918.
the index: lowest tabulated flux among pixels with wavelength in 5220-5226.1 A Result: 9.862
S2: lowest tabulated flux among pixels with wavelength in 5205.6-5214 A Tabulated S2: 8.247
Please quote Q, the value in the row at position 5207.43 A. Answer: 12.11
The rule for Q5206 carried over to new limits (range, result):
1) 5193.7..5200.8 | 9.596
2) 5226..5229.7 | 10.39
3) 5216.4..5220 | 11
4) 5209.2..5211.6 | 11.61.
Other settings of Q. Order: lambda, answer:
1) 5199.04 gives 10.24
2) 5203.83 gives 9.786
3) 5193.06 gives 9.233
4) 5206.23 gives 10.35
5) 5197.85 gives 11.46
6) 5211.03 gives 11.61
